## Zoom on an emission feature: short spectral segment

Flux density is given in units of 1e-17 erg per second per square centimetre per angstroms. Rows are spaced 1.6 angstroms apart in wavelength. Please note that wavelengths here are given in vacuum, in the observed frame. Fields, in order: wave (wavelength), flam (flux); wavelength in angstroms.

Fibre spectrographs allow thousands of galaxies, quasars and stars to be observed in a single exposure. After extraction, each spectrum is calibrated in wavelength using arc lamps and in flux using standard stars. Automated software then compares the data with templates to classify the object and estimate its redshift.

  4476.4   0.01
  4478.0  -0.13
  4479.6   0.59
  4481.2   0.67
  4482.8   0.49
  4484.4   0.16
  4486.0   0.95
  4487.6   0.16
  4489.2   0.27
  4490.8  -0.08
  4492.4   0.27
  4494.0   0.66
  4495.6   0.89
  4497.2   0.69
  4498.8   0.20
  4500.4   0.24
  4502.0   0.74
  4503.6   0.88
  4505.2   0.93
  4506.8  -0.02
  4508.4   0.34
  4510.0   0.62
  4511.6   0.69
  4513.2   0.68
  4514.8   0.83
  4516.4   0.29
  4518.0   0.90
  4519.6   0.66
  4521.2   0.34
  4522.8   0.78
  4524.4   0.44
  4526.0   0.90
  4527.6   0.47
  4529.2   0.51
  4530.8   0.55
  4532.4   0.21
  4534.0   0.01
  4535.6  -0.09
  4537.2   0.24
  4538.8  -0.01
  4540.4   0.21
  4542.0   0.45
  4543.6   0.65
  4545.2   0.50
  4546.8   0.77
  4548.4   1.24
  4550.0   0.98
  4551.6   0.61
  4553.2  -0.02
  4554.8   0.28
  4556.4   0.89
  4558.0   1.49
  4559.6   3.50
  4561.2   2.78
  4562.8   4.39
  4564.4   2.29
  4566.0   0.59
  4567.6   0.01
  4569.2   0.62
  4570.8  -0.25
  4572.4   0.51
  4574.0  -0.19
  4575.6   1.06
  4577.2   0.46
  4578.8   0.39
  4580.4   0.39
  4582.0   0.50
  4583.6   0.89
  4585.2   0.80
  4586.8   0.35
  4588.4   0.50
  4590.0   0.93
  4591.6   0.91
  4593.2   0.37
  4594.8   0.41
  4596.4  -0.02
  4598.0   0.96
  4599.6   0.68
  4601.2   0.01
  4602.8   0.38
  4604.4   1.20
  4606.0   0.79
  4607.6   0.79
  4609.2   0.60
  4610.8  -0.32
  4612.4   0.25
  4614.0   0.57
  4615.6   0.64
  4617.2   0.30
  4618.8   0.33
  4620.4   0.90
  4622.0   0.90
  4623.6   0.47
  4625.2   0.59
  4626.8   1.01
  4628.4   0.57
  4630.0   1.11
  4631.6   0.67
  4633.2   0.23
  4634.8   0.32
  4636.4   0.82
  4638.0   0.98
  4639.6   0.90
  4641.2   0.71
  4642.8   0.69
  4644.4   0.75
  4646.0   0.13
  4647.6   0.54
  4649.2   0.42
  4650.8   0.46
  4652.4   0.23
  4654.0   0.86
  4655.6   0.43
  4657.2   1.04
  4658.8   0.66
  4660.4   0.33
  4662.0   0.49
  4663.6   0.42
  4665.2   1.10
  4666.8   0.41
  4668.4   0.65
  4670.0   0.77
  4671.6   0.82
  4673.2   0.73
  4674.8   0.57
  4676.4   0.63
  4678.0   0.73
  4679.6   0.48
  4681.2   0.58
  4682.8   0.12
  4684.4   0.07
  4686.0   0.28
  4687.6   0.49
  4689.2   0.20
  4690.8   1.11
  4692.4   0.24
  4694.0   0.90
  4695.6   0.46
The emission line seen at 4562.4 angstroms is [O II]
